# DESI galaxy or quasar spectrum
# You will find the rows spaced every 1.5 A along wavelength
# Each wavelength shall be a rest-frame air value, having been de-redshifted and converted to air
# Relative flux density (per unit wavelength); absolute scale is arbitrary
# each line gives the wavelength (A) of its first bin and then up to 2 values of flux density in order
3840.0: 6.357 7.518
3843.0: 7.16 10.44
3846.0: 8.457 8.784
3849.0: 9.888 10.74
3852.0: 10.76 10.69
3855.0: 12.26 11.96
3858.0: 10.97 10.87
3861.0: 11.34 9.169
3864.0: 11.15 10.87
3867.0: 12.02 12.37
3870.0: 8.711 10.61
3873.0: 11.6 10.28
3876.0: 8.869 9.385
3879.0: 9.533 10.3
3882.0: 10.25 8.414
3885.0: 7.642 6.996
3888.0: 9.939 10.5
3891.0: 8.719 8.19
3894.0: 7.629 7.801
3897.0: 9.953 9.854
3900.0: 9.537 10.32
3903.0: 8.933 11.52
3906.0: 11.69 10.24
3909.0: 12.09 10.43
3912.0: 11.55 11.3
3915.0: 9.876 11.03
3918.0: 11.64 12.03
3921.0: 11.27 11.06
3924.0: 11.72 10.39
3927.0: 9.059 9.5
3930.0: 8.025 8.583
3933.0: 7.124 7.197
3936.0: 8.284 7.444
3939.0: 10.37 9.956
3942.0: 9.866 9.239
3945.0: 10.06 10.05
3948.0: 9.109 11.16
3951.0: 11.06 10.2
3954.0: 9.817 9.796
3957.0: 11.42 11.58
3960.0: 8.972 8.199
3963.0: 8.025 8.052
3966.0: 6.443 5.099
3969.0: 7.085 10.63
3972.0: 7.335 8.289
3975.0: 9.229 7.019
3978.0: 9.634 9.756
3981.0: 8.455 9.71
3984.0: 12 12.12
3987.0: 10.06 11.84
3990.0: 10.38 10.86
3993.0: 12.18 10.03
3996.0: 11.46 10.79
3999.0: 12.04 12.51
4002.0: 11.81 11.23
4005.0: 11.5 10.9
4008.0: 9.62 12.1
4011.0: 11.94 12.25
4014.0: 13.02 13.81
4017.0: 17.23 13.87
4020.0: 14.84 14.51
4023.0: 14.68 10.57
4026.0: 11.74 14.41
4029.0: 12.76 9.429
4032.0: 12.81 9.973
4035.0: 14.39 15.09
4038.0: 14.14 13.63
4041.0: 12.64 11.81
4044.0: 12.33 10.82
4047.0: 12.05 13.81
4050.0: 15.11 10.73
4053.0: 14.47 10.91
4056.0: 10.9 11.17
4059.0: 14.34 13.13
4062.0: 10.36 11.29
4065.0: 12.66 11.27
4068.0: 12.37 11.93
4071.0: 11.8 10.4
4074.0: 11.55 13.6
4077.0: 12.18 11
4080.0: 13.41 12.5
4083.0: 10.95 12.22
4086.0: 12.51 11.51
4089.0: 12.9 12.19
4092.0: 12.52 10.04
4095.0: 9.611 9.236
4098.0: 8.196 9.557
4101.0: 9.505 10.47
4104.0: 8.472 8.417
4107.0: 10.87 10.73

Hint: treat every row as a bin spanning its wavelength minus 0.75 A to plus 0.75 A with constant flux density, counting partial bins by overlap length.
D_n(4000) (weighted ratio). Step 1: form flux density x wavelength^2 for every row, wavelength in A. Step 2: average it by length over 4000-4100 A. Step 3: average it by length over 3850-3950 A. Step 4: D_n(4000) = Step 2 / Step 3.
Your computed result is 1.31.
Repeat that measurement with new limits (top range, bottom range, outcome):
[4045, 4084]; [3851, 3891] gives 1.30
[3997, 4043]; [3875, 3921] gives 1.36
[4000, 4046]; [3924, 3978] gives 1.46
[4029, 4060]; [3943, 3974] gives 1.43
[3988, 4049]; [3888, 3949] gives 1.32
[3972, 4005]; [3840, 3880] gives 1.10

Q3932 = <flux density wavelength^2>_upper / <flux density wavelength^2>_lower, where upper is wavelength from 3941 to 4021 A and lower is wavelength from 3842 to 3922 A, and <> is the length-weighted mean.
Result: 1.09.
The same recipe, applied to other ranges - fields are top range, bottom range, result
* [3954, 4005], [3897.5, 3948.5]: 1.01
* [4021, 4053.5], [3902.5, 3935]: 1.32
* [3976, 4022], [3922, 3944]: 1.31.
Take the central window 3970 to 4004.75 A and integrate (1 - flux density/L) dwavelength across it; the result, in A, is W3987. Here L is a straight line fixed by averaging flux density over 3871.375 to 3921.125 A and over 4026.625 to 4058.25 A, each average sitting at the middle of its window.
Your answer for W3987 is 3.50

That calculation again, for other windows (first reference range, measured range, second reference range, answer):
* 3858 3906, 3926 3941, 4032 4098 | 2.7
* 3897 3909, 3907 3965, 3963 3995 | 0.0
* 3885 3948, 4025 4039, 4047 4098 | -1.7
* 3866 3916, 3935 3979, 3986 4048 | 8.2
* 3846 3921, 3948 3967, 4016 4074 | 3.1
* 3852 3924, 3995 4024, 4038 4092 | -2.4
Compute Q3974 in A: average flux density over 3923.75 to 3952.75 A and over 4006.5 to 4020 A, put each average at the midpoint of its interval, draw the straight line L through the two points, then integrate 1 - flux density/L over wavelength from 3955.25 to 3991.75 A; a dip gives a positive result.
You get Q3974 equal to 6.0 A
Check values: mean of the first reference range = 9.37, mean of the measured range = 9.25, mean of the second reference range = 13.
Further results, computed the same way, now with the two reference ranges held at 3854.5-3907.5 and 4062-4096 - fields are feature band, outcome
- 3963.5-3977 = 3.87 A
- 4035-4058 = -2.45 A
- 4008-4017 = -1.26 A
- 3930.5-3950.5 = 2.69 A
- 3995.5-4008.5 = -0.30 A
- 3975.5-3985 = 1.22 A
